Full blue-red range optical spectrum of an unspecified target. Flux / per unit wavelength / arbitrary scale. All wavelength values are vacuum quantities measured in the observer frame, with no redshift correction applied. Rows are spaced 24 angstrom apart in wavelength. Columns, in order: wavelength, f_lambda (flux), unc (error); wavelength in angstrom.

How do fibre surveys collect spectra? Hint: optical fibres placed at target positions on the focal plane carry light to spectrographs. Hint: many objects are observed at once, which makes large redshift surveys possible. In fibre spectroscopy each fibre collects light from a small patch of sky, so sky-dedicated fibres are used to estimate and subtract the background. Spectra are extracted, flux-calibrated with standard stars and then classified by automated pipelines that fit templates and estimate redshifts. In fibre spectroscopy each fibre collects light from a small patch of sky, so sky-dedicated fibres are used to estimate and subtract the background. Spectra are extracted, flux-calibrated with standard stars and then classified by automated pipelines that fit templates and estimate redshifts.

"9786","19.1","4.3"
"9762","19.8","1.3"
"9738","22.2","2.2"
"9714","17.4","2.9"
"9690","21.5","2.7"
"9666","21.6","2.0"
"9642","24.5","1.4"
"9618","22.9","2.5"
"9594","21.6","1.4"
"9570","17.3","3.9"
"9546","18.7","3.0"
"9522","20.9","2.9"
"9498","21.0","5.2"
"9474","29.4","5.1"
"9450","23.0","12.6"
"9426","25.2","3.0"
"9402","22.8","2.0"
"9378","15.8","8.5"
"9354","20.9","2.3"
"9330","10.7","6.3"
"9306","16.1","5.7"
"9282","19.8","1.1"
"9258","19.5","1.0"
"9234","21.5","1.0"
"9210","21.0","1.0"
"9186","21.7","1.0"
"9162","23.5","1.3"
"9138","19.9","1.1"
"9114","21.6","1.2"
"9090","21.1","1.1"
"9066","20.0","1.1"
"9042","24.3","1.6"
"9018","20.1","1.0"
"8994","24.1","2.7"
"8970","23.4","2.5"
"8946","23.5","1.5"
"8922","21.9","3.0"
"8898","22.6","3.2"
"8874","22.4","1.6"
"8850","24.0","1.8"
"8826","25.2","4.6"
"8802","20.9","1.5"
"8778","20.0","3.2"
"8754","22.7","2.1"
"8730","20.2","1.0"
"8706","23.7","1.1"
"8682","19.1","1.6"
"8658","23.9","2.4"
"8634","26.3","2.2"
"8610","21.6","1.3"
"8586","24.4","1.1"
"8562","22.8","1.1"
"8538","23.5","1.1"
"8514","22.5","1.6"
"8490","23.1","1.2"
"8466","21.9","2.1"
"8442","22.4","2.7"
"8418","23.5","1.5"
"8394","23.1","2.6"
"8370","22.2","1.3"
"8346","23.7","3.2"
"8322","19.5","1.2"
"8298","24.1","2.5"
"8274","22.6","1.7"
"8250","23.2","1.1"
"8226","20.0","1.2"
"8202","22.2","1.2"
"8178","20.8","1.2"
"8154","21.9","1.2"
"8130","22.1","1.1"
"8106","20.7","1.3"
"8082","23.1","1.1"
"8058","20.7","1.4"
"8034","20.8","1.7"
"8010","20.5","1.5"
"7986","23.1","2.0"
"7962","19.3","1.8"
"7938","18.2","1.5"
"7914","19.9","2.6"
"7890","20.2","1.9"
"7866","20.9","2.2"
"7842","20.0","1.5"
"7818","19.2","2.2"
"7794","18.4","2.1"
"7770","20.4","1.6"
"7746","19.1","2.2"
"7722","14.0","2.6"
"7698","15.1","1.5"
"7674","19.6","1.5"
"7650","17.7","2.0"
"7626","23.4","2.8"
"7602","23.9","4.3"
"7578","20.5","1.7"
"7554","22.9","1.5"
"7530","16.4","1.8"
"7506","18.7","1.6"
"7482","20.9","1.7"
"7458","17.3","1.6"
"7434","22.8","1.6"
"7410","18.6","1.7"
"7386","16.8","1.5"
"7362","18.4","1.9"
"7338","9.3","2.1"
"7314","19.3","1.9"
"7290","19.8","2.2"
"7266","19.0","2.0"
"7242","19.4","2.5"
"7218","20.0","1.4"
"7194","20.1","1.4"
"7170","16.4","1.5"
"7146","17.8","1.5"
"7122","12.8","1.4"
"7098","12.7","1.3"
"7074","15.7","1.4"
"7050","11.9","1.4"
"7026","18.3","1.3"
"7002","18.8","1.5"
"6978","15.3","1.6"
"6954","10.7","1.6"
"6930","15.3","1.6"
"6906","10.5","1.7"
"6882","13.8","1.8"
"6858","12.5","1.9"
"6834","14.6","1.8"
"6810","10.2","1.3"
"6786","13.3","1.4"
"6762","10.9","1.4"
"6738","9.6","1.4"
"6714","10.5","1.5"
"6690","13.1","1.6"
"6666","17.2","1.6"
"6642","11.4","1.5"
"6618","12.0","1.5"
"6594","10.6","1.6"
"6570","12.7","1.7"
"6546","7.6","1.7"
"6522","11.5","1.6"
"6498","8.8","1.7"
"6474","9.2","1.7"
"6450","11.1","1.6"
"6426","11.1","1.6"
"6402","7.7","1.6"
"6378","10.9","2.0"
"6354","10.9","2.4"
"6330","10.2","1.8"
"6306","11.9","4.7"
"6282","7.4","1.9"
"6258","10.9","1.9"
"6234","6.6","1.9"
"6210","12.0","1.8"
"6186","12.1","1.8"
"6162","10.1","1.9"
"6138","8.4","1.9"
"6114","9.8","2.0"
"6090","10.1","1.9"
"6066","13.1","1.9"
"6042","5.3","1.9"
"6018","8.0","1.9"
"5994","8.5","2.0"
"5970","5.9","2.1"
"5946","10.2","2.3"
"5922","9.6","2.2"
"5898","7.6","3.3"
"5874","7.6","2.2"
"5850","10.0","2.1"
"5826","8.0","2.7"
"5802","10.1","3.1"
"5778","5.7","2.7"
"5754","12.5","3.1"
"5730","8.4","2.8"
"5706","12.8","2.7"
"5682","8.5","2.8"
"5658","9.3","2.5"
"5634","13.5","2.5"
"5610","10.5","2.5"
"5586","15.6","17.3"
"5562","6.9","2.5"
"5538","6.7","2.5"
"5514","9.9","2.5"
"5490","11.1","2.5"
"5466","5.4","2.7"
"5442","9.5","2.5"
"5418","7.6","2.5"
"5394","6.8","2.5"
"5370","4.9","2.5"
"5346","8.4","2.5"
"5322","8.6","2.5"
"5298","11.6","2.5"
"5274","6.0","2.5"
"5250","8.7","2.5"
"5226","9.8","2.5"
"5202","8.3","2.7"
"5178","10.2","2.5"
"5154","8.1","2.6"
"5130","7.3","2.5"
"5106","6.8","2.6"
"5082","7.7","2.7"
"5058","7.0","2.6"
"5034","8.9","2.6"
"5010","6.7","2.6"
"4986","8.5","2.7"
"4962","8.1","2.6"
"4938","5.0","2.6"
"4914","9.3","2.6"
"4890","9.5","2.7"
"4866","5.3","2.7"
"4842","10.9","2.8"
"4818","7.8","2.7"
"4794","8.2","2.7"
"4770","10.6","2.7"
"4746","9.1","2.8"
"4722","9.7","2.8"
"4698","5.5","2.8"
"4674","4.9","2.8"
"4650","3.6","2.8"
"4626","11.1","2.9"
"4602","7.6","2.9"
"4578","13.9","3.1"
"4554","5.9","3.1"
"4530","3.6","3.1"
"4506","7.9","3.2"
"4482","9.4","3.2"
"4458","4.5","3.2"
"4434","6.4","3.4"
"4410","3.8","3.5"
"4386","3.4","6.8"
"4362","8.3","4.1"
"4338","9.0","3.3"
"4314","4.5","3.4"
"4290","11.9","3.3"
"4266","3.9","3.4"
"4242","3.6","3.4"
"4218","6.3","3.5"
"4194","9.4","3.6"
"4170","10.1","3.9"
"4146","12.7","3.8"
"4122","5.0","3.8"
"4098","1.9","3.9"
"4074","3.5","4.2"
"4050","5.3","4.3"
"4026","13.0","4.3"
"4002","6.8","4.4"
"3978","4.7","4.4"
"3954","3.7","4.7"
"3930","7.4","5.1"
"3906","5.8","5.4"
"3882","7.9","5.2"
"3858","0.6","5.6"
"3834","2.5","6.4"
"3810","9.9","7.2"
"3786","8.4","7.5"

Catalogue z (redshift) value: 0.79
